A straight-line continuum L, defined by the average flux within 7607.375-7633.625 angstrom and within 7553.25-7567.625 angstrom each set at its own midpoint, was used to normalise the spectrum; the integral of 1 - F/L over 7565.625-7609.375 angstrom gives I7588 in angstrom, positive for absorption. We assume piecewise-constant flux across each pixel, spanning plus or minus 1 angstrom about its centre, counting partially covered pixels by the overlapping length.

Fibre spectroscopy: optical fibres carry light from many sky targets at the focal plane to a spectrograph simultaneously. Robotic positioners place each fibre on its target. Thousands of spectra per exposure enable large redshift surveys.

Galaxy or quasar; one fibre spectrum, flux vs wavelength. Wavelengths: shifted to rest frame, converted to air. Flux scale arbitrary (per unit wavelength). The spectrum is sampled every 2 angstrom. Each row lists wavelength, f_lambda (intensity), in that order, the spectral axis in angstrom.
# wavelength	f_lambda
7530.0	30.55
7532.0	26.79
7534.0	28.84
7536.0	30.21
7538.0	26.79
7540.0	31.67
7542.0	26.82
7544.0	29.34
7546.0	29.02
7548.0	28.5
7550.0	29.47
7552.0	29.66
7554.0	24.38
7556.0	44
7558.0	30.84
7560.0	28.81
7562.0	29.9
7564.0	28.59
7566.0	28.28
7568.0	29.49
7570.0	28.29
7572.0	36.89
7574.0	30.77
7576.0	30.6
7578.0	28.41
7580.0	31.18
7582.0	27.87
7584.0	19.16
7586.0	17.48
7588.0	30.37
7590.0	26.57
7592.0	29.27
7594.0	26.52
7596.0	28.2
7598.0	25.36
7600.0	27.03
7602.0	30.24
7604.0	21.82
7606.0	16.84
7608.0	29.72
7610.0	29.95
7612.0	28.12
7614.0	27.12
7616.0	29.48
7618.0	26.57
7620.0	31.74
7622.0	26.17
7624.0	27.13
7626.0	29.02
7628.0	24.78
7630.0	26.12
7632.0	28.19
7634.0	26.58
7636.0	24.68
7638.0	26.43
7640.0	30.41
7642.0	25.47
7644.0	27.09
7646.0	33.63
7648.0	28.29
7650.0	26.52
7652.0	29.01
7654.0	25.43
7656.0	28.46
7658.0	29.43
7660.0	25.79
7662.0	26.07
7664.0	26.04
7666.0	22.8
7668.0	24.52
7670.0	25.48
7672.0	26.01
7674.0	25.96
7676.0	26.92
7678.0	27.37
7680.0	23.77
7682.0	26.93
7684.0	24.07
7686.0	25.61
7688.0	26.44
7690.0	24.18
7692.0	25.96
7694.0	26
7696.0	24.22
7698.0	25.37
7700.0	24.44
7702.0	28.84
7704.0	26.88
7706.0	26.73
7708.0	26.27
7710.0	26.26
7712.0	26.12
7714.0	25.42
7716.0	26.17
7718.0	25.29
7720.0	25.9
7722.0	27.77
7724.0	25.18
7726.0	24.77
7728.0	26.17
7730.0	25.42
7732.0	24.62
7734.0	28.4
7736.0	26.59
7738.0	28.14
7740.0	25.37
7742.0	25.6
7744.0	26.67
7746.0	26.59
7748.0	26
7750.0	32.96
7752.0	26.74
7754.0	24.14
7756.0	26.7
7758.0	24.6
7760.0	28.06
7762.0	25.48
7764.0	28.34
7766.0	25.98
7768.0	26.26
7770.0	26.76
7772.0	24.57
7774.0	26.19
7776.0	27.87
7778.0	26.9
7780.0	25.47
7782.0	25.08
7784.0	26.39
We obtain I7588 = 3.3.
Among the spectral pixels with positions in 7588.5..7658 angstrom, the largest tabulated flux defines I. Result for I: 33.63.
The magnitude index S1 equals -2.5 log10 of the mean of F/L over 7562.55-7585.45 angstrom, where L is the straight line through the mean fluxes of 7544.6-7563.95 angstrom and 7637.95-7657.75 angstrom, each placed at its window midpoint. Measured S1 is 0.04 mag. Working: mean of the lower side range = 30.4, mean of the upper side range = 28.2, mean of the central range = 28.8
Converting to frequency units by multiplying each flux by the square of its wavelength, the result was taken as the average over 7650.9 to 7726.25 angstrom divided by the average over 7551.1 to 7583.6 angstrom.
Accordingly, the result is 0.89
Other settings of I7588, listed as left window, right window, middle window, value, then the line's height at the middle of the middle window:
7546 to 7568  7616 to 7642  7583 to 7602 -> 1.9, 28.8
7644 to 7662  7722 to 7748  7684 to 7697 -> 0.9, 27.2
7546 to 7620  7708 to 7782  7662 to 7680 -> 1.1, 27.2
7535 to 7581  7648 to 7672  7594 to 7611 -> 1.4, 28.5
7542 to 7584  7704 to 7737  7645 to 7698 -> 1.9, 27.3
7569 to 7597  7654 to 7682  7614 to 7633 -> -0.4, 27.1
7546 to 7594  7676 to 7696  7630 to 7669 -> -0.6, 26.7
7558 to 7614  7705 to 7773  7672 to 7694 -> 0.9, 26.8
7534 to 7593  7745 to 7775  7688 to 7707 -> 1.1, 27.4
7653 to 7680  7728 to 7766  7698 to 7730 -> 0.4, 26.4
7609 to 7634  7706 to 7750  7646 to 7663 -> -0.2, 27.3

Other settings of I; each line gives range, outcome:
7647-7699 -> 29.43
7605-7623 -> 31.74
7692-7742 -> 28.84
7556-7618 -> 44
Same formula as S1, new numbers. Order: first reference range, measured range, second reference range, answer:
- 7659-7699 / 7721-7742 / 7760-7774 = -0.01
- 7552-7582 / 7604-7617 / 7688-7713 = 0.10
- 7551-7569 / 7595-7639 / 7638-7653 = 0.09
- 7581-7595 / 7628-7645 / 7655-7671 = -0.04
